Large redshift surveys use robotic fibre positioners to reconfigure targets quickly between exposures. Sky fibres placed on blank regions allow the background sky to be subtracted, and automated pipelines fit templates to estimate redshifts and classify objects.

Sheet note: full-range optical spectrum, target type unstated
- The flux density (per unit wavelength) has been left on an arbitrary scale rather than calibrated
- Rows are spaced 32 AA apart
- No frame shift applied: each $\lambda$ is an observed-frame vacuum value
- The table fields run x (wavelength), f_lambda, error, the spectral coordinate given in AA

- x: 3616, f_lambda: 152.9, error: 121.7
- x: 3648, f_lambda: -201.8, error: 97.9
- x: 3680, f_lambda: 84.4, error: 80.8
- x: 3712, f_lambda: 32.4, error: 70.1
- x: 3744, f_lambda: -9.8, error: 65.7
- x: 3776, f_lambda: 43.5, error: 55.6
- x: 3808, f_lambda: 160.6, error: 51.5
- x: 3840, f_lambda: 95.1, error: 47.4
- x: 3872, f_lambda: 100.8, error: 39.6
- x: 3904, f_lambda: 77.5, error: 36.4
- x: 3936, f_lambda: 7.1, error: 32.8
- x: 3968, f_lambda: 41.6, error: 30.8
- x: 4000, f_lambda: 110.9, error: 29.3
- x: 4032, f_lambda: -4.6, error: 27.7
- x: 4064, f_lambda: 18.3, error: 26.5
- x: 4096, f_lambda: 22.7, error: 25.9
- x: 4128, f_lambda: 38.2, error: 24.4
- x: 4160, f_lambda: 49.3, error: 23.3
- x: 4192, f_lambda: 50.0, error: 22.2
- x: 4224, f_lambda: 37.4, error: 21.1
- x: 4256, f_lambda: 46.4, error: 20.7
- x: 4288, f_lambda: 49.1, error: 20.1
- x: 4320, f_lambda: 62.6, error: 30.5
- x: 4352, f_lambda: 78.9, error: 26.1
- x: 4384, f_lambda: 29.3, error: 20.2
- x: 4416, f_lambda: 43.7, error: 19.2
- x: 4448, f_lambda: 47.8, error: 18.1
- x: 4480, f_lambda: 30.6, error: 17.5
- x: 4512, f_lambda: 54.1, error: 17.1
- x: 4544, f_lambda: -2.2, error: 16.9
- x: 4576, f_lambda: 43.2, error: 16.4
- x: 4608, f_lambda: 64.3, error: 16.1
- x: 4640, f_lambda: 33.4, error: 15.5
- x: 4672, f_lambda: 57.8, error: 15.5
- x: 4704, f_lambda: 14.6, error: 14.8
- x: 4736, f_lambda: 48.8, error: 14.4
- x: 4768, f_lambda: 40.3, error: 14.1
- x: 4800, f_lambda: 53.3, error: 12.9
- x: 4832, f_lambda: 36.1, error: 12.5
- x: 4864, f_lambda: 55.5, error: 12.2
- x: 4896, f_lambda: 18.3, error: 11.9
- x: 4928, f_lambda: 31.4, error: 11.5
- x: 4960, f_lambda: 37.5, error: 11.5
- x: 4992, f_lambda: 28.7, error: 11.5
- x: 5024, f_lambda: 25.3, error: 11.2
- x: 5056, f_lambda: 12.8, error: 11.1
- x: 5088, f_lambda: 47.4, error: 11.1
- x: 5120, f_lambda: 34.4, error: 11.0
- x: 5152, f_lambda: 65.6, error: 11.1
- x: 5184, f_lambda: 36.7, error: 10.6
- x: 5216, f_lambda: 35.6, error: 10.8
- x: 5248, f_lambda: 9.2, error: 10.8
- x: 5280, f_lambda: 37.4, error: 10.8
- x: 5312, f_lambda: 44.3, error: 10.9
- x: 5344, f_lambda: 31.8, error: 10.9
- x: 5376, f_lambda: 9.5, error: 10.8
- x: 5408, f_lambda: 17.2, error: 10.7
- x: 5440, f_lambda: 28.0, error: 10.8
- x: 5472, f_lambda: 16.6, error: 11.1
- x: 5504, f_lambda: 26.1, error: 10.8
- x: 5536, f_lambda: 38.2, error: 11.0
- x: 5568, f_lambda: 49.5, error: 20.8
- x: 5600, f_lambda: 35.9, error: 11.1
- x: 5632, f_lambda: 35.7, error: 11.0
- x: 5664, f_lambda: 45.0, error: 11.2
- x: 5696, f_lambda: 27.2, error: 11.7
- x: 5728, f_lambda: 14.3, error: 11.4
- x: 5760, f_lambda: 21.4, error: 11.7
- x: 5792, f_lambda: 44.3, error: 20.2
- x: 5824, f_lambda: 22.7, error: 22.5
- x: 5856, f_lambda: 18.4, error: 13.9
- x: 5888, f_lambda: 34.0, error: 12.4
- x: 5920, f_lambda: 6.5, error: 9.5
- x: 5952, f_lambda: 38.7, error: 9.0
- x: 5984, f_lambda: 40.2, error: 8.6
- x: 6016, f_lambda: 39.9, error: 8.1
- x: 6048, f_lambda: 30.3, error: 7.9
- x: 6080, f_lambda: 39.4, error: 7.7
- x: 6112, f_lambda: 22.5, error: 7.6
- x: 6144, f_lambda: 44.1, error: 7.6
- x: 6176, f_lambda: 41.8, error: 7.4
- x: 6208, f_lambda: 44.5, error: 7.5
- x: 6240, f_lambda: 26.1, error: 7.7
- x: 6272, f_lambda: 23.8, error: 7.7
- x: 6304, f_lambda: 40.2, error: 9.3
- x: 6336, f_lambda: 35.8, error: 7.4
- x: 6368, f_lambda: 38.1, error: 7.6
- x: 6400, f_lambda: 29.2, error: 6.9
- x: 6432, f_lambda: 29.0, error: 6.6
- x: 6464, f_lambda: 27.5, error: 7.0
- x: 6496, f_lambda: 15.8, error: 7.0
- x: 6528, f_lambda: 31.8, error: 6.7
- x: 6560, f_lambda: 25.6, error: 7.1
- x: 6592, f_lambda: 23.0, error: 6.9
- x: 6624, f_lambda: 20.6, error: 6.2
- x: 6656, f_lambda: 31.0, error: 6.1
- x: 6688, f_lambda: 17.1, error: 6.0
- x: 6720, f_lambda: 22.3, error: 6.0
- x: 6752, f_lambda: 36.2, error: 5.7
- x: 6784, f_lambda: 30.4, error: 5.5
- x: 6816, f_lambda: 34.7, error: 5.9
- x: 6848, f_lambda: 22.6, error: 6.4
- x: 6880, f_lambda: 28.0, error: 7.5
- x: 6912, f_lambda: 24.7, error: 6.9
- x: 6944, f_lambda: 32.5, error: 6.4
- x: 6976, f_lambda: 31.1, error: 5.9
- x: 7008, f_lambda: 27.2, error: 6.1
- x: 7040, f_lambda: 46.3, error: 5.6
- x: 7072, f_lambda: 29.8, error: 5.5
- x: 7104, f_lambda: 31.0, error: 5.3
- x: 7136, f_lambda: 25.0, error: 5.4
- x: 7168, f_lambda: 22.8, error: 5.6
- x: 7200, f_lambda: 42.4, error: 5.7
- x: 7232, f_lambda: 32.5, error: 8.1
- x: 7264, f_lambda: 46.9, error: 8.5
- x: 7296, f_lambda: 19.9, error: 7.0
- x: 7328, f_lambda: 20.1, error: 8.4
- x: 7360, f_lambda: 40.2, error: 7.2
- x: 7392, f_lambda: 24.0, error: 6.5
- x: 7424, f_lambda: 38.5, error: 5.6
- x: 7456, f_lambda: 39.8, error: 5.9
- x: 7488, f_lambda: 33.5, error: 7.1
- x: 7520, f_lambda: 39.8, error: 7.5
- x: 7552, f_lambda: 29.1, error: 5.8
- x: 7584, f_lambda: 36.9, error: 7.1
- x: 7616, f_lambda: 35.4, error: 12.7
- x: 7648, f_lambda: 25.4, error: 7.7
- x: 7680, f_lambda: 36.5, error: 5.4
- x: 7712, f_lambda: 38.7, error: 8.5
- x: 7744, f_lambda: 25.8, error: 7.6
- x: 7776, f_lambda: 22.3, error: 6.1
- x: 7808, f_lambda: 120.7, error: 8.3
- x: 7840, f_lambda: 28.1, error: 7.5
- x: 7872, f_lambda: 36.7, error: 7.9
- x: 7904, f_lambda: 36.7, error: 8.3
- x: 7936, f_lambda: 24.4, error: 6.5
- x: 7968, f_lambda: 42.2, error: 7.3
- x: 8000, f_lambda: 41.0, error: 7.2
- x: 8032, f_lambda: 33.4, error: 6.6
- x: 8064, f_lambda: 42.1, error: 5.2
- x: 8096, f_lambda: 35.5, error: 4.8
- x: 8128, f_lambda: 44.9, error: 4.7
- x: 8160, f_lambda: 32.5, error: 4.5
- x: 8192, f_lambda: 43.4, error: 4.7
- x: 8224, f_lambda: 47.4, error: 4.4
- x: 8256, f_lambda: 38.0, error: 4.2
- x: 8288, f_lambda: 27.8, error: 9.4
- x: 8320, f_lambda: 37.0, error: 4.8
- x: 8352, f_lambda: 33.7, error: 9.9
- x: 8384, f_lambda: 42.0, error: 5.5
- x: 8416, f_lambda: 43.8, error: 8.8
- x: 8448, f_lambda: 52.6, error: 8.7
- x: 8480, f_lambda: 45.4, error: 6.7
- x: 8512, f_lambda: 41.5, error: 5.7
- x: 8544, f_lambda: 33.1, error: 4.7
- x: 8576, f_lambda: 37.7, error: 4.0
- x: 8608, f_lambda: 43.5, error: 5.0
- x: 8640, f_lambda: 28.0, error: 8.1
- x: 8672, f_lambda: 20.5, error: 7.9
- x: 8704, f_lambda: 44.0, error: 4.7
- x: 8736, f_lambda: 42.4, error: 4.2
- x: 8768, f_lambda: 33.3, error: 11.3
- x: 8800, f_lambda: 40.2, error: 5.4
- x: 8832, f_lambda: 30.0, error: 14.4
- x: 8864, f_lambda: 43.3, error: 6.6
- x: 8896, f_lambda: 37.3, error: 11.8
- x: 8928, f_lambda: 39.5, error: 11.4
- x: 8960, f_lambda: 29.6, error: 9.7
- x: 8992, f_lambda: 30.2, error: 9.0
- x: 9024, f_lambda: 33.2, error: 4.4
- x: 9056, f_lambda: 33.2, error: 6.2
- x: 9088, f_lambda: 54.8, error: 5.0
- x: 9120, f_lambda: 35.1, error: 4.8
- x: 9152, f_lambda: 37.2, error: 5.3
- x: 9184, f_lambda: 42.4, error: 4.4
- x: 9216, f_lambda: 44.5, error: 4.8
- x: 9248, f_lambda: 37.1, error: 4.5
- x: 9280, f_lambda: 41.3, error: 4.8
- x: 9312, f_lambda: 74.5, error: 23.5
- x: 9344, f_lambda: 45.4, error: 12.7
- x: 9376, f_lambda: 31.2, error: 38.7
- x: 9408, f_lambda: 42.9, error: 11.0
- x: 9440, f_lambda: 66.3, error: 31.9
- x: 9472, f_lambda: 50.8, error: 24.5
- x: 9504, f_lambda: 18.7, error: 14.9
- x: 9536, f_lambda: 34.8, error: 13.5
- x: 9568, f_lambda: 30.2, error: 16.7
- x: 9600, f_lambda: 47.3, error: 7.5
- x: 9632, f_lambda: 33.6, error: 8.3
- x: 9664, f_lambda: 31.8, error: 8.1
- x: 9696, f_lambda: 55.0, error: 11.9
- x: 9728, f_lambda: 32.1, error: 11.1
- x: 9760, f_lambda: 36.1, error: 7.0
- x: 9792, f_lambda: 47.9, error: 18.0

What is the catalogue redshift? 1.095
